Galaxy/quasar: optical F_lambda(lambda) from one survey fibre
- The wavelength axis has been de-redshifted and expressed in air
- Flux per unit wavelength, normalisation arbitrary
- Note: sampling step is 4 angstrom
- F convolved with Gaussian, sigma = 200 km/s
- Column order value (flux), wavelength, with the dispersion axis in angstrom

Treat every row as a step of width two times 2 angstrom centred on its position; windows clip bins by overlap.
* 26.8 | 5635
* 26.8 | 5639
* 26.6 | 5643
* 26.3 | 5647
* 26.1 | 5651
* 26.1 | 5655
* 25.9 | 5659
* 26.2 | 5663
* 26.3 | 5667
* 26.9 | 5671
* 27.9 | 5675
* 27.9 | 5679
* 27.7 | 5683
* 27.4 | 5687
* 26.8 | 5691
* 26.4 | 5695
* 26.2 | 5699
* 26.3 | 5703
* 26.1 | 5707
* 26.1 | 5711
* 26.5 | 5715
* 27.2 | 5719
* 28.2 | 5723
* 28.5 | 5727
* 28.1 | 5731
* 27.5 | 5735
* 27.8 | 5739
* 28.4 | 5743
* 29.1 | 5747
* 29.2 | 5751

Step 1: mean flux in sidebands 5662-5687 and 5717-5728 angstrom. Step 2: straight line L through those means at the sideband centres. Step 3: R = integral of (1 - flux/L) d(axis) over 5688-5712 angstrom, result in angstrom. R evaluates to 1.06 angstrom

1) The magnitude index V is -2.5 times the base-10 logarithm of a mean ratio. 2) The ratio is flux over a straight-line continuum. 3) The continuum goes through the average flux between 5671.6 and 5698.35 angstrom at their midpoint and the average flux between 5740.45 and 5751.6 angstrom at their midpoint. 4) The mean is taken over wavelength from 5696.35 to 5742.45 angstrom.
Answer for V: 0.04 mag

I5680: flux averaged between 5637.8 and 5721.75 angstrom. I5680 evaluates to 26.7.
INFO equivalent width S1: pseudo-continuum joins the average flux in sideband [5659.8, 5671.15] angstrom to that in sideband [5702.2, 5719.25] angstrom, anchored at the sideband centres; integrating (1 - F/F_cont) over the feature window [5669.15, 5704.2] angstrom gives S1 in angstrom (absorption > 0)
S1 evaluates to -1.0 angstrom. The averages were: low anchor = 26.3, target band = 27.1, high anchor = 26.4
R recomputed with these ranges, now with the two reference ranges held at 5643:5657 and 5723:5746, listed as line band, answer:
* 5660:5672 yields 0.1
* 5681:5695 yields 0.0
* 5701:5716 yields 0.7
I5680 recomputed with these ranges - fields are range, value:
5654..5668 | 26.1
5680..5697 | 27.1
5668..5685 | 27.5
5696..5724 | 26.6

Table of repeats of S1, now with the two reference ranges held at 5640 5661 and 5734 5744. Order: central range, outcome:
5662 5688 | -0.5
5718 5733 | -0.2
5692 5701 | 0.2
